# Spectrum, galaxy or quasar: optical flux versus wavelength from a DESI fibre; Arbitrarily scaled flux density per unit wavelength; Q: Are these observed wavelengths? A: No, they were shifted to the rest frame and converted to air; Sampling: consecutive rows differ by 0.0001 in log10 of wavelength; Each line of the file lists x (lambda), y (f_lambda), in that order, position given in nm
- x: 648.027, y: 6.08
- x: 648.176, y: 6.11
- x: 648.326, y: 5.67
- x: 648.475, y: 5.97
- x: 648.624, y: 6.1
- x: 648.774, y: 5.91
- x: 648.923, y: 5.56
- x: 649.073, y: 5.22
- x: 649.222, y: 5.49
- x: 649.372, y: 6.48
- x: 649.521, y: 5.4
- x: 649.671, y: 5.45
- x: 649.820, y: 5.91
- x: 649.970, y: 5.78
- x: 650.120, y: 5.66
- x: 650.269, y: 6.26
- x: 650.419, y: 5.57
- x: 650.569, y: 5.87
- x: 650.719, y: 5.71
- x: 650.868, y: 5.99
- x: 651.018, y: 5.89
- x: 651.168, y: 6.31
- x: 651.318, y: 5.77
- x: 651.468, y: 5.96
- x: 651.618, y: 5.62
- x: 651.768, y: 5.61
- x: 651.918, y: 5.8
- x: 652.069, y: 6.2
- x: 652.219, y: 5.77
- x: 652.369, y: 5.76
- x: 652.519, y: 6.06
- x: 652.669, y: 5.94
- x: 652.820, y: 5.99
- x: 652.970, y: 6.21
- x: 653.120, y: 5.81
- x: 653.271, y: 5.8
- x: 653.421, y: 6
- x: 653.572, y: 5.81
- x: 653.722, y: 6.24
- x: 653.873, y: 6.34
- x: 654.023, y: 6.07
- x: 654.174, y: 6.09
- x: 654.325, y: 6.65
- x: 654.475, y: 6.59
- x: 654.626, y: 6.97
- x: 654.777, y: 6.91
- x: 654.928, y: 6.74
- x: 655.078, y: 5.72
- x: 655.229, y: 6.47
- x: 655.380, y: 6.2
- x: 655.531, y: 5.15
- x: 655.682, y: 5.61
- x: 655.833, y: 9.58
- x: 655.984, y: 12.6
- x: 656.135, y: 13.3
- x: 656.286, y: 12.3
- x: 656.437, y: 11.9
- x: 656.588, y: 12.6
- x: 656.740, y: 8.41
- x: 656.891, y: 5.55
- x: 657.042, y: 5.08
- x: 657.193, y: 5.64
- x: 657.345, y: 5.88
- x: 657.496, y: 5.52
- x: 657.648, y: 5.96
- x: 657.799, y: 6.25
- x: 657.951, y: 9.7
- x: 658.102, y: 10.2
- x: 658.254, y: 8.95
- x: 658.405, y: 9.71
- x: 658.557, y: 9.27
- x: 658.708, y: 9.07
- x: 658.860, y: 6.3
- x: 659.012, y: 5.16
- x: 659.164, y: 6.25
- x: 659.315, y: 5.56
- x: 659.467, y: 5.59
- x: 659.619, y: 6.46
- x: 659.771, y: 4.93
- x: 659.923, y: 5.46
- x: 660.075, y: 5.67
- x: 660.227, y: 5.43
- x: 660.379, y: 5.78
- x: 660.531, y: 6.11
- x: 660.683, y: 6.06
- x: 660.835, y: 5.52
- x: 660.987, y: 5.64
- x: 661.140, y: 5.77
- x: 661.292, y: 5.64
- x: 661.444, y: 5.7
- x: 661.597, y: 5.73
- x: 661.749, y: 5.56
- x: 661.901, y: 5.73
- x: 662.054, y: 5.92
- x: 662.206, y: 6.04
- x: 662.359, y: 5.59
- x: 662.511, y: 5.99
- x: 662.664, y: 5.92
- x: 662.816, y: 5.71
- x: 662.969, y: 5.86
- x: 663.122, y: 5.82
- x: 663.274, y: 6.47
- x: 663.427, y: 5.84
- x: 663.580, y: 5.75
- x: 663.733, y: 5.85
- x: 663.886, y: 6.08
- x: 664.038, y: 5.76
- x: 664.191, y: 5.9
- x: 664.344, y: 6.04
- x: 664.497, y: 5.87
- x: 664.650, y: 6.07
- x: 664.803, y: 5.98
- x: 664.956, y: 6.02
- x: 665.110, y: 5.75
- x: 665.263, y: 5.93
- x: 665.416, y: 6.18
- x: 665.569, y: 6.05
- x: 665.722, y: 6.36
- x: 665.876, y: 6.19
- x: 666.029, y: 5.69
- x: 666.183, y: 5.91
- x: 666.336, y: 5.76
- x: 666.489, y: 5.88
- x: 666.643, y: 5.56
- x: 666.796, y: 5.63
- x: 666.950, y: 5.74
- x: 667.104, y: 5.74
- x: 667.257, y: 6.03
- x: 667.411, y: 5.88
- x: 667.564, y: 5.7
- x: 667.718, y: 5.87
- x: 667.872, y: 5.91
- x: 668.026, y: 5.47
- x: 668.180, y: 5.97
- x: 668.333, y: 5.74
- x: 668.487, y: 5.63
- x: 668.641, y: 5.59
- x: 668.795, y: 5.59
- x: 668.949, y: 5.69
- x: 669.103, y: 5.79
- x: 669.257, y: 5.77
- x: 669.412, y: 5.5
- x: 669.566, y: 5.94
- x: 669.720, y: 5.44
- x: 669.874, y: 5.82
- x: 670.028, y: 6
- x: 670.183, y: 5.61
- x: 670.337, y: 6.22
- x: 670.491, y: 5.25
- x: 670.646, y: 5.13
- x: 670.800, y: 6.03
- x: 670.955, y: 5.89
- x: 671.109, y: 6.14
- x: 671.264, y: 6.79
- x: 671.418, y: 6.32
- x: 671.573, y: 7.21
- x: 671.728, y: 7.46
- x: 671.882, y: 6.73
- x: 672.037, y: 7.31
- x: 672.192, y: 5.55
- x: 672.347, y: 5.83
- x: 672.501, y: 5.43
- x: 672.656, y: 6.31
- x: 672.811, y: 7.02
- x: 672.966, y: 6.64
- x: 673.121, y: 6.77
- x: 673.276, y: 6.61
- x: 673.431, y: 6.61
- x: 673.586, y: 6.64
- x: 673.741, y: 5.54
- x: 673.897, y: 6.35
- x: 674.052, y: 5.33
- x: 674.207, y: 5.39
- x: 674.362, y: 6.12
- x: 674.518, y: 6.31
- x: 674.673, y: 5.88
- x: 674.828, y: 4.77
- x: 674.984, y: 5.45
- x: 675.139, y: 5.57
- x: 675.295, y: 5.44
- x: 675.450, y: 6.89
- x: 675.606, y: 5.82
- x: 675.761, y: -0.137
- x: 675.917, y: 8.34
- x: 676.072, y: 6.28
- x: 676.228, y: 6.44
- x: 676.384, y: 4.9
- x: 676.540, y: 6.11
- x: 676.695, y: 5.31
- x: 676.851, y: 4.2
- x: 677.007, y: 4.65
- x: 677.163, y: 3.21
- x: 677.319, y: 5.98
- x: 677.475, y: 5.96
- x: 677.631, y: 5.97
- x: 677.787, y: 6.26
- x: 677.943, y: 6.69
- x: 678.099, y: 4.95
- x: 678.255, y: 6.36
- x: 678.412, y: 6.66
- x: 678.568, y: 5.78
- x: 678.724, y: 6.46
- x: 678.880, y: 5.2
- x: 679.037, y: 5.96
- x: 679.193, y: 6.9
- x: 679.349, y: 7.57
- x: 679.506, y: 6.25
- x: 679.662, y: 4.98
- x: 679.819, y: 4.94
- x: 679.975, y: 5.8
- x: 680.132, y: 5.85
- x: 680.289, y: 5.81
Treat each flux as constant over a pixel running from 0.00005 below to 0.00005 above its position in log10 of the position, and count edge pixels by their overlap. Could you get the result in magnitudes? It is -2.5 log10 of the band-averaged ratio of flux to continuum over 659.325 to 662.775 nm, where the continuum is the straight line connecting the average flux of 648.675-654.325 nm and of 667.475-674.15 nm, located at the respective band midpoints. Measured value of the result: 0.043 mag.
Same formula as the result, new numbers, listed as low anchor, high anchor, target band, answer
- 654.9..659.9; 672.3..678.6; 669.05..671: 0.11 mag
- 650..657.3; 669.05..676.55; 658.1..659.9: -0.09 mag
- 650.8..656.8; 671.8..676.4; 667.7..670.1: 0.09 mag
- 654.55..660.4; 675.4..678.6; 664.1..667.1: 0.13 mag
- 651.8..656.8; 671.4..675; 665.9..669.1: 0.14 mag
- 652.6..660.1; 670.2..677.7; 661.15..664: 0.15 mag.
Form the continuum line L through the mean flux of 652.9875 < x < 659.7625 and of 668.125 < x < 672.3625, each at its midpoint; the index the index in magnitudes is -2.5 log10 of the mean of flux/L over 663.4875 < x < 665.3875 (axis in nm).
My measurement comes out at 0.110 mag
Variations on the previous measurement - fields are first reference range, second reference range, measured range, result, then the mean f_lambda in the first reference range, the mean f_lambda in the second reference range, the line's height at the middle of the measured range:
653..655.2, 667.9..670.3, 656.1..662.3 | -0.14 mag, 6.27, 5.72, 6.08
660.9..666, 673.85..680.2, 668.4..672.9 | -0.05 mag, 5.9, 5.68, 5.78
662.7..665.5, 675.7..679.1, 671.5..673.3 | -0.15 mag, 5.94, 5.55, 5.7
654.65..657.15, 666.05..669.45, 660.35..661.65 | 0.24 mag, 8.32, 5.74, 7.21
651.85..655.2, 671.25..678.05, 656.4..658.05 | -0.21 mag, 6.16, 5.9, 6.12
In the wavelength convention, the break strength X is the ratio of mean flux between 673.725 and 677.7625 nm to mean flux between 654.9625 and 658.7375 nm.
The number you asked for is 0.66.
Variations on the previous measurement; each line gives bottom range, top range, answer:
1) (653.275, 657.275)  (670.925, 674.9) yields 0.83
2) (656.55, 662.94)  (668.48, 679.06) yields 0.91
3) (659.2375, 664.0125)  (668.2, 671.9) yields 1.03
